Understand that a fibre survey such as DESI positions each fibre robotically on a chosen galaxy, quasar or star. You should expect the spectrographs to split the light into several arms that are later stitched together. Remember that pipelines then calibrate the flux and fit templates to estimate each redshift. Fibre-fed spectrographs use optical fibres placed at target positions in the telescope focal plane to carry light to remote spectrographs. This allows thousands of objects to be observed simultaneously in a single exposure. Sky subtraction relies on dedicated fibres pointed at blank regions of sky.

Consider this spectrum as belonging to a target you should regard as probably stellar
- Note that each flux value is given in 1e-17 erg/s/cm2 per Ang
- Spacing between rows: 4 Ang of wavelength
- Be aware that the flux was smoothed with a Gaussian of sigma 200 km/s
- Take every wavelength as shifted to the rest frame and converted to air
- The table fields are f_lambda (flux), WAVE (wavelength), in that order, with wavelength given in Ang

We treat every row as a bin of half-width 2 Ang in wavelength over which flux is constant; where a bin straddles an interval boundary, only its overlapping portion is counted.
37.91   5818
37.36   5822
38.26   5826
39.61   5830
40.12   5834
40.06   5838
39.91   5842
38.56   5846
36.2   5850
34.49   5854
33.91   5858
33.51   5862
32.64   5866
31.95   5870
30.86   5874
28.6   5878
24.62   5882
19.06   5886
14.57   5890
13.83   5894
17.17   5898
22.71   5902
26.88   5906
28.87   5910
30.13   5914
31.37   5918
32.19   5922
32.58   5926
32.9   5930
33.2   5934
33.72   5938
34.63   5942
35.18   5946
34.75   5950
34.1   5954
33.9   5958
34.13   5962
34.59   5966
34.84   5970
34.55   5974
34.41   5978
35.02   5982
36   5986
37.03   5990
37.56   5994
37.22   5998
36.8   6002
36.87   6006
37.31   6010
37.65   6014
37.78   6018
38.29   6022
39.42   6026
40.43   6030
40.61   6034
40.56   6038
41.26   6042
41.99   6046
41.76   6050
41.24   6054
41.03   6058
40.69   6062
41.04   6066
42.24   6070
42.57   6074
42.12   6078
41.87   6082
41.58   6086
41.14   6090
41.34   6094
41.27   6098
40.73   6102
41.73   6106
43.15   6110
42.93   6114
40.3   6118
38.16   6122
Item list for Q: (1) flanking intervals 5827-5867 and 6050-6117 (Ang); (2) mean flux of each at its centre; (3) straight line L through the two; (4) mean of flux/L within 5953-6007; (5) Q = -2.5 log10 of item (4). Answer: 0.12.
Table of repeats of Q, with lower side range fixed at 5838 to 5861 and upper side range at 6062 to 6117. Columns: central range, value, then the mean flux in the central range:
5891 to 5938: 0.36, 27.4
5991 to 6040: 0.05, 38.3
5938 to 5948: 0.12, 34.7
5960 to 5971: 0.14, 34.5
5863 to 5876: 0.16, 31.9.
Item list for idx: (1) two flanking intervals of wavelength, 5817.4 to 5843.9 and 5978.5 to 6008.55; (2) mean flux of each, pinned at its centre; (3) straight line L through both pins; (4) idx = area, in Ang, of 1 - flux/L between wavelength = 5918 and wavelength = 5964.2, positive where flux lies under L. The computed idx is 4.6 Ang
